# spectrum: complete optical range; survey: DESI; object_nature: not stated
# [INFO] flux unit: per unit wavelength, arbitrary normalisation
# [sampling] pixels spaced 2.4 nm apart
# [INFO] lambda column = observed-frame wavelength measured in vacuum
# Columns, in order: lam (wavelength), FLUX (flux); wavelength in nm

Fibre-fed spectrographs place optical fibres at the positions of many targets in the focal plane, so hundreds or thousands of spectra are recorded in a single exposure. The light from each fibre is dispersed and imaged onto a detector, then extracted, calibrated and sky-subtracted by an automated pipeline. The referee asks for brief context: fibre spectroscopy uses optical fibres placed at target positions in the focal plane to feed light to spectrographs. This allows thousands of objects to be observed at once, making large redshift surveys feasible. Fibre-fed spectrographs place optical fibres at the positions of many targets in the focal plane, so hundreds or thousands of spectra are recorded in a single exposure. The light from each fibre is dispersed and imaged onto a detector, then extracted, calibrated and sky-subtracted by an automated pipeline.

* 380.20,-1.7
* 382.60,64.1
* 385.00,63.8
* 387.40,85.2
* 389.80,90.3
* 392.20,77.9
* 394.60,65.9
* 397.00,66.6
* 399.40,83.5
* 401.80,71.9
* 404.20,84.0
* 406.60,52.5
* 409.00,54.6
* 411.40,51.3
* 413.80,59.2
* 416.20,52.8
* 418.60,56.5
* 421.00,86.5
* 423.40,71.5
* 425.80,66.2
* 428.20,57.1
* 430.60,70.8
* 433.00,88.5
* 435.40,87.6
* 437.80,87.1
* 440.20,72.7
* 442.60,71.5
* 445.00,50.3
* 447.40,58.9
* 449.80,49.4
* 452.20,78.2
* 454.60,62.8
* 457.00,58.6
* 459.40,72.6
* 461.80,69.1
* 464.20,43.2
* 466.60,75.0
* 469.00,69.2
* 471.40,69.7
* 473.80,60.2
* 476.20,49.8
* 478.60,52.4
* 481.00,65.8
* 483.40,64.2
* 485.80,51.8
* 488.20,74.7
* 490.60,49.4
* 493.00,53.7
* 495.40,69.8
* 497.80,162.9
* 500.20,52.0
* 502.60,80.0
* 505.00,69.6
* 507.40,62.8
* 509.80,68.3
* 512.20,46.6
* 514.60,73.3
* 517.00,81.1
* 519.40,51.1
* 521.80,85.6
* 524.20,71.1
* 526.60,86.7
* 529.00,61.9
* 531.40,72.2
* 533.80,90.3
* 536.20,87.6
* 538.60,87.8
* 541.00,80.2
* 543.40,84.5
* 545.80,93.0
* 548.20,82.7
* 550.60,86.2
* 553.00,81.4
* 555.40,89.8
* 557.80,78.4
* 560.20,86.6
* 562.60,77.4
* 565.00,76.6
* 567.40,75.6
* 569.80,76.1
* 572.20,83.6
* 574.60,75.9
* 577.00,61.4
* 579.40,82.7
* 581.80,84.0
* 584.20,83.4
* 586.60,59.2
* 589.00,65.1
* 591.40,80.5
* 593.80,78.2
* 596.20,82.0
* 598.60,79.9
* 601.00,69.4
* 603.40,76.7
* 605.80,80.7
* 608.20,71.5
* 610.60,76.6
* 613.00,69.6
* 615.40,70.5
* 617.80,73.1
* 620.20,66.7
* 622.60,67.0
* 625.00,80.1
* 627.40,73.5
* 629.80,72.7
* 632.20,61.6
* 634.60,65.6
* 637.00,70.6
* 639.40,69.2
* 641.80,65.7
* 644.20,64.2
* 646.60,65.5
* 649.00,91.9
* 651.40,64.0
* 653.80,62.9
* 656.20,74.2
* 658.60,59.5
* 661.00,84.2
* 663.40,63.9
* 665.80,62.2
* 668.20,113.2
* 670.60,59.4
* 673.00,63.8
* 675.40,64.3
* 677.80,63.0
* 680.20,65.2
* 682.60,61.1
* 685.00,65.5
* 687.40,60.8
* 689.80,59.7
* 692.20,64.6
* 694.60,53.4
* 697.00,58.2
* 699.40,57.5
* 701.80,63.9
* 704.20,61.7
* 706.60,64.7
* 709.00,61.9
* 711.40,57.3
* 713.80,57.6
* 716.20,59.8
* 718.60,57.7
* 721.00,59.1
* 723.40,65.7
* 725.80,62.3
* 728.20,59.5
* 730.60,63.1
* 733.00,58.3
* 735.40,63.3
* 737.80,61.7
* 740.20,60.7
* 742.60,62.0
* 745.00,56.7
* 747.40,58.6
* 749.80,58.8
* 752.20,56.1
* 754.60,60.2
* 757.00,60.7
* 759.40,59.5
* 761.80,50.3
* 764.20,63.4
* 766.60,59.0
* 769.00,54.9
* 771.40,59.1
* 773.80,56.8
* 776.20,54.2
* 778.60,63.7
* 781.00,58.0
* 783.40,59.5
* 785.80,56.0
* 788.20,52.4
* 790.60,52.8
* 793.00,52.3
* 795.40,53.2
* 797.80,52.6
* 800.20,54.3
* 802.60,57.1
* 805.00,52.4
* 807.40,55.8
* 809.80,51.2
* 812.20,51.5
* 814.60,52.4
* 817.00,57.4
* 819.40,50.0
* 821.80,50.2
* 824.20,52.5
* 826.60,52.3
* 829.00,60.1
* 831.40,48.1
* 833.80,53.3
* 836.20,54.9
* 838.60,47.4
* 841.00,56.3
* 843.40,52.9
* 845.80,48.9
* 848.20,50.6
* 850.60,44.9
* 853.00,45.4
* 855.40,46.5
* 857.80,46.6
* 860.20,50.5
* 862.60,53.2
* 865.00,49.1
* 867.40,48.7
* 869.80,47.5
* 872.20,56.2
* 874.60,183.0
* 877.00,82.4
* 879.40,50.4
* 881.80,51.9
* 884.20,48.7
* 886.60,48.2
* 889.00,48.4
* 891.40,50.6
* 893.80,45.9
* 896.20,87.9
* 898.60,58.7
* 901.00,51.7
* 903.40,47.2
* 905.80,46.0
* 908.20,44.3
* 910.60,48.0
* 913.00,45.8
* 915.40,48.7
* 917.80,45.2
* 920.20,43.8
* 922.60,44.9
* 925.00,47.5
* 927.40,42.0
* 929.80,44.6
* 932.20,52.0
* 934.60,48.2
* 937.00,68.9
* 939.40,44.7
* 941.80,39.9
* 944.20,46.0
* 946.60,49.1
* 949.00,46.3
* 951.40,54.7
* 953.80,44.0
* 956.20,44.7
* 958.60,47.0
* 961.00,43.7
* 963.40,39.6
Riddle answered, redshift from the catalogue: 0.333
